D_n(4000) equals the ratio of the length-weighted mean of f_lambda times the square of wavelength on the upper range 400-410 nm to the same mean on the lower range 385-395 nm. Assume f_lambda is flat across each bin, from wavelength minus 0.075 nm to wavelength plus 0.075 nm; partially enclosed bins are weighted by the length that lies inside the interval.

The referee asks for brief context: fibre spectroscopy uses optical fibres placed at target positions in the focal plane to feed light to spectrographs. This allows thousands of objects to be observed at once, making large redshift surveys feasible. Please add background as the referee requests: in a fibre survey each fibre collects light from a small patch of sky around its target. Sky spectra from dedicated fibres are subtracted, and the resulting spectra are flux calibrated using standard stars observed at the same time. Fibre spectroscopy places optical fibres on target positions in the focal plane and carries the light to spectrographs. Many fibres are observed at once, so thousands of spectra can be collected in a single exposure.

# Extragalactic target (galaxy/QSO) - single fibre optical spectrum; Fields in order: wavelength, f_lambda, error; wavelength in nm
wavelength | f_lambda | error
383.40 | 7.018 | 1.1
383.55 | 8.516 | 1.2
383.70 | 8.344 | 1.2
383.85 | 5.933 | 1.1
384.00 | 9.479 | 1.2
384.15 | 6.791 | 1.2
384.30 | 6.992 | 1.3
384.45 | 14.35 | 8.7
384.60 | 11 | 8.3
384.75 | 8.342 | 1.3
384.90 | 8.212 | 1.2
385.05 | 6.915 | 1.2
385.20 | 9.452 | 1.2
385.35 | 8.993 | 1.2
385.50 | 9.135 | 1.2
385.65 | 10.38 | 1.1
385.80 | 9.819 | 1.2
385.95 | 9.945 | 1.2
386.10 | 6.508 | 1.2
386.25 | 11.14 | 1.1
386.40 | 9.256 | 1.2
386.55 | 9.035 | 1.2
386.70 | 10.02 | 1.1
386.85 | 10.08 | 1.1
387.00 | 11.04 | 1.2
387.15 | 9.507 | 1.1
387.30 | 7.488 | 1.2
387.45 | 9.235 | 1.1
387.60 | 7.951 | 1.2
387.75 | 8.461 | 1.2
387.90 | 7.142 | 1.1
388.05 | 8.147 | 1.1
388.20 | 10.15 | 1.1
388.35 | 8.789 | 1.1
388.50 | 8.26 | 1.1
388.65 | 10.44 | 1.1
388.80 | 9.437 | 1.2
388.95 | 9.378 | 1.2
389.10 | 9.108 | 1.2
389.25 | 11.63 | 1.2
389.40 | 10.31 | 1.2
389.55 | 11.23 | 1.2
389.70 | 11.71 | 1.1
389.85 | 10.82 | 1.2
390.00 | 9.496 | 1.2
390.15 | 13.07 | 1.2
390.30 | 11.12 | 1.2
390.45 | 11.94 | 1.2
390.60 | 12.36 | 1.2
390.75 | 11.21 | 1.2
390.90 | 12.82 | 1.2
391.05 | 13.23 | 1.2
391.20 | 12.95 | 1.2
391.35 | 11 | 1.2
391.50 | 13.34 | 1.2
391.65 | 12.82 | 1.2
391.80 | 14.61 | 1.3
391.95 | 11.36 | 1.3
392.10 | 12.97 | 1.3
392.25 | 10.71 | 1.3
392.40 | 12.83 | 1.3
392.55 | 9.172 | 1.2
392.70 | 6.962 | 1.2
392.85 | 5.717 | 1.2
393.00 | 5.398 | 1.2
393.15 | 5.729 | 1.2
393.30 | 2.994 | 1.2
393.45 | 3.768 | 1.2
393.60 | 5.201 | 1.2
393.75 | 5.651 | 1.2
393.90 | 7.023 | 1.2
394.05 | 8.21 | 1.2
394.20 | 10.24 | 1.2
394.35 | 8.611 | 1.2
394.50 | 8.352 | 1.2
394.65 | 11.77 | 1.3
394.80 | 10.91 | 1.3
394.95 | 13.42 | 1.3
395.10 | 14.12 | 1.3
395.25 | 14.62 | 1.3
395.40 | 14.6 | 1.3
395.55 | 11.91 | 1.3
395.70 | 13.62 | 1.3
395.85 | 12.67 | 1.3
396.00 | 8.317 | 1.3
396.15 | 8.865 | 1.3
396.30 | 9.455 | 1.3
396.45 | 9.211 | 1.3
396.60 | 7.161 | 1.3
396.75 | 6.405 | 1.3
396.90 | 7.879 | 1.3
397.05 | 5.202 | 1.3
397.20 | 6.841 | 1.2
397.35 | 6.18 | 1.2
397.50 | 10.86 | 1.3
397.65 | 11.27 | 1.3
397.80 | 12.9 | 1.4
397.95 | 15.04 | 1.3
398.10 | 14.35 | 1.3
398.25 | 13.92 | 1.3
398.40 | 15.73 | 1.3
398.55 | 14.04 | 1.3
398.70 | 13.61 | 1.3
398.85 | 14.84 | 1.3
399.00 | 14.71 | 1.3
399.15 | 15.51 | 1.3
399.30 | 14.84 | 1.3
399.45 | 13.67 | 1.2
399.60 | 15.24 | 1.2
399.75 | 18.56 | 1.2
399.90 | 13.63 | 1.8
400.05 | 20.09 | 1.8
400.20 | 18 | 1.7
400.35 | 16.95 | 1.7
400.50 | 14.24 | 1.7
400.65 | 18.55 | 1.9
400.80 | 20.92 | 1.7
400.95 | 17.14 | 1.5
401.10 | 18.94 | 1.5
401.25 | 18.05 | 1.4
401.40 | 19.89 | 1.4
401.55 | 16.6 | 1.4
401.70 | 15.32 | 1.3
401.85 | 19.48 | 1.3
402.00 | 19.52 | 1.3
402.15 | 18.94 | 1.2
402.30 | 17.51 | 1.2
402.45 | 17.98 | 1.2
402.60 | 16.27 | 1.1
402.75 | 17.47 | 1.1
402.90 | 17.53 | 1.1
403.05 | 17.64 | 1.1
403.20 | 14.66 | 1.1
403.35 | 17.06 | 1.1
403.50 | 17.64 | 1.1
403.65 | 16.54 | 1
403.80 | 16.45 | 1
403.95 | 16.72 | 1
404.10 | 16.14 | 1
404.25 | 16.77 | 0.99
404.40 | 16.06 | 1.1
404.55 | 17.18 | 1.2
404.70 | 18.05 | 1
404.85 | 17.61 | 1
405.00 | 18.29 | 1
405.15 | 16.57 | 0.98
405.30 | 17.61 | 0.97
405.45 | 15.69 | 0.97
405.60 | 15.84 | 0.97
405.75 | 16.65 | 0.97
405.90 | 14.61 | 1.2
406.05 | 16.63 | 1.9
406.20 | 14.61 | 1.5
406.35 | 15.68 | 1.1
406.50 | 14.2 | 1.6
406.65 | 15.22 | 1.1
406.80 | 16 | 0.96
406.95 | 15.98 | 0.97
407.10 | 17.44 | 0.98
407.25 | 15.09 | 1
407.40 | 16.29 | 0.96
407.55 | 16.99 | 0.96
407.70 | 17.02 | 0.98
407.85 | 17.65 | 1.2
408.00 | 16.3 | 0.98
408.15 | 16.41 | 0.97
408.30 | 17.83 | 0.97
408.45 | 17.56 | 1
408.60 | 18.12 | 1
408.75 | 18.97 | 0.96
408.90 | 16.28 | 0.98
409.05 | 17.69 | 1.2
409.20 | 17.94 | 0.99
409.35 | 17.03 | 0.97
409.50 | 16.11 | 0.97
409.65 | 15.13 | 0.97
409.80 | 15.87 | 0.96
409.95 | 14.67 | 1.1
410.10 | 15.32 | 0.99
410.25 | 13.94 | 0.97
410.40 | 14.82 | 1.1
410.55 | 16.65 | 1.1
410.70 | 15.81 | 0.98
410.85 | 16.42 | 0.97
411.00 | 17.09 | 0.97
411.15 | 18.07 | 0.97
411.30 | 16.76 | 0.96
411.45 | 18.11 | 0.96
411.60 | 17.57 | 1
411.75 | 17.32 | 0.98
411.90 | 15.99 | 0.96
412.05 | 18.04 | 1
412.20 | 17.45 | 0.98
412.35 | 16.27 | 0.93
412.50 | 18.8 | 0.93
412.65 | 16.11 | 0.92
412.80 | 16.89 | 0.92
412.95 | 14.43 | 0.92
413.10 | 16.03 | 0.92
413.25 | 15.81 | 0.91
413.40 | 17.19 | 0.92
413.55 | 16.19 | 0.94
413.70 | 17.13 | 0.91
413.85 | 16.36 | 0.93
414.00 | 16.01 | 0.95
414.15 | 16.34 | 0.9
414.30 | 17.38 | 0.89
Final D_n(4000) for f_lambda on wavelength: 1.89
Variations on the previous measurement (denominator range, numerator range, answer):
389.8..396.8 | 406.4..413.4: 1.76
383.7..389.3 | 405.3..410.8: 1.99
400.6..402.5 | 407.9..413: 0.95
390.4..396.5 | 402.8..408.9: 1.73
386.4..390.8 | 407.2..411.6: 1.86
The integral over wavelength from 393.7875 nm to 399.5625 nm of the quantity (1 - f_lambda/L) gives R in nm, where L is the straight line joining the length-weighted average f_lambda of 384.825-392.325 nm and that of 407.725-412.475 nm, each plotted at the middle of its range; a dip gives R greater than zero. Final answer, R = 0.65 nm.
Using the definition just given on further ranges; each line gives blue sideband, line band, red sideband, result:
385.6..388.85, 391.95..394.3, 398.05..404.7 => 0.88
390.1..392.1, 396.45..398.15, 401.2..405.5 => 0.63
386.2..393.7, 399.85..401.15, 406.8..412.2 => -0.40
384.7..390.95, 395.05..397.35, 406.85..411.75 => 0.46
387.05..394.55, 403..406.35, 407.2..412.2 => -0.40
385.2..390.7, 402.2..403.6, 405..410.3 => -0.22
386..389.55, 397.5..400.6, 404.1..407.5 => -0.29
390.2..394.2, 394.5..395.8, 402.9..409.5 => -0.19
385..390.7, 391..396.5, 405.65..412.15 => 0.73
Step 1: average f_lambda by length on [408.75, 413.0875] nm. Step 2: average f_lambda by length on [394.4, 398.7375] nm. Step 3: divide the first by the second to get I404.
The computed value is 1.5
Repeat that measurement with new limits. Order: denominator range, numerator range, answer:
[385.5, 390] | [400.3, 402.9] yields 1.88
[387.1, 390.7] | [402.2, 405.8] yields 1.71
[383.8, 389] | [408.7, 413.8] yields 1.83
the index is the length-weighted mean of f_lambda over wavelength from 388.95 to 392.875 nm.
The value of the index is 11.4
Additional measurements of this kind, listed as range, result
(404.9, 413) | 16.5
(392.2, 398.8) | 9.82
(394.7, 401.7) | 13.6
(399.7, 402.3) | 17.9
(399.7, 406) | 17.3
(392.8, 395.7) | 9.01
